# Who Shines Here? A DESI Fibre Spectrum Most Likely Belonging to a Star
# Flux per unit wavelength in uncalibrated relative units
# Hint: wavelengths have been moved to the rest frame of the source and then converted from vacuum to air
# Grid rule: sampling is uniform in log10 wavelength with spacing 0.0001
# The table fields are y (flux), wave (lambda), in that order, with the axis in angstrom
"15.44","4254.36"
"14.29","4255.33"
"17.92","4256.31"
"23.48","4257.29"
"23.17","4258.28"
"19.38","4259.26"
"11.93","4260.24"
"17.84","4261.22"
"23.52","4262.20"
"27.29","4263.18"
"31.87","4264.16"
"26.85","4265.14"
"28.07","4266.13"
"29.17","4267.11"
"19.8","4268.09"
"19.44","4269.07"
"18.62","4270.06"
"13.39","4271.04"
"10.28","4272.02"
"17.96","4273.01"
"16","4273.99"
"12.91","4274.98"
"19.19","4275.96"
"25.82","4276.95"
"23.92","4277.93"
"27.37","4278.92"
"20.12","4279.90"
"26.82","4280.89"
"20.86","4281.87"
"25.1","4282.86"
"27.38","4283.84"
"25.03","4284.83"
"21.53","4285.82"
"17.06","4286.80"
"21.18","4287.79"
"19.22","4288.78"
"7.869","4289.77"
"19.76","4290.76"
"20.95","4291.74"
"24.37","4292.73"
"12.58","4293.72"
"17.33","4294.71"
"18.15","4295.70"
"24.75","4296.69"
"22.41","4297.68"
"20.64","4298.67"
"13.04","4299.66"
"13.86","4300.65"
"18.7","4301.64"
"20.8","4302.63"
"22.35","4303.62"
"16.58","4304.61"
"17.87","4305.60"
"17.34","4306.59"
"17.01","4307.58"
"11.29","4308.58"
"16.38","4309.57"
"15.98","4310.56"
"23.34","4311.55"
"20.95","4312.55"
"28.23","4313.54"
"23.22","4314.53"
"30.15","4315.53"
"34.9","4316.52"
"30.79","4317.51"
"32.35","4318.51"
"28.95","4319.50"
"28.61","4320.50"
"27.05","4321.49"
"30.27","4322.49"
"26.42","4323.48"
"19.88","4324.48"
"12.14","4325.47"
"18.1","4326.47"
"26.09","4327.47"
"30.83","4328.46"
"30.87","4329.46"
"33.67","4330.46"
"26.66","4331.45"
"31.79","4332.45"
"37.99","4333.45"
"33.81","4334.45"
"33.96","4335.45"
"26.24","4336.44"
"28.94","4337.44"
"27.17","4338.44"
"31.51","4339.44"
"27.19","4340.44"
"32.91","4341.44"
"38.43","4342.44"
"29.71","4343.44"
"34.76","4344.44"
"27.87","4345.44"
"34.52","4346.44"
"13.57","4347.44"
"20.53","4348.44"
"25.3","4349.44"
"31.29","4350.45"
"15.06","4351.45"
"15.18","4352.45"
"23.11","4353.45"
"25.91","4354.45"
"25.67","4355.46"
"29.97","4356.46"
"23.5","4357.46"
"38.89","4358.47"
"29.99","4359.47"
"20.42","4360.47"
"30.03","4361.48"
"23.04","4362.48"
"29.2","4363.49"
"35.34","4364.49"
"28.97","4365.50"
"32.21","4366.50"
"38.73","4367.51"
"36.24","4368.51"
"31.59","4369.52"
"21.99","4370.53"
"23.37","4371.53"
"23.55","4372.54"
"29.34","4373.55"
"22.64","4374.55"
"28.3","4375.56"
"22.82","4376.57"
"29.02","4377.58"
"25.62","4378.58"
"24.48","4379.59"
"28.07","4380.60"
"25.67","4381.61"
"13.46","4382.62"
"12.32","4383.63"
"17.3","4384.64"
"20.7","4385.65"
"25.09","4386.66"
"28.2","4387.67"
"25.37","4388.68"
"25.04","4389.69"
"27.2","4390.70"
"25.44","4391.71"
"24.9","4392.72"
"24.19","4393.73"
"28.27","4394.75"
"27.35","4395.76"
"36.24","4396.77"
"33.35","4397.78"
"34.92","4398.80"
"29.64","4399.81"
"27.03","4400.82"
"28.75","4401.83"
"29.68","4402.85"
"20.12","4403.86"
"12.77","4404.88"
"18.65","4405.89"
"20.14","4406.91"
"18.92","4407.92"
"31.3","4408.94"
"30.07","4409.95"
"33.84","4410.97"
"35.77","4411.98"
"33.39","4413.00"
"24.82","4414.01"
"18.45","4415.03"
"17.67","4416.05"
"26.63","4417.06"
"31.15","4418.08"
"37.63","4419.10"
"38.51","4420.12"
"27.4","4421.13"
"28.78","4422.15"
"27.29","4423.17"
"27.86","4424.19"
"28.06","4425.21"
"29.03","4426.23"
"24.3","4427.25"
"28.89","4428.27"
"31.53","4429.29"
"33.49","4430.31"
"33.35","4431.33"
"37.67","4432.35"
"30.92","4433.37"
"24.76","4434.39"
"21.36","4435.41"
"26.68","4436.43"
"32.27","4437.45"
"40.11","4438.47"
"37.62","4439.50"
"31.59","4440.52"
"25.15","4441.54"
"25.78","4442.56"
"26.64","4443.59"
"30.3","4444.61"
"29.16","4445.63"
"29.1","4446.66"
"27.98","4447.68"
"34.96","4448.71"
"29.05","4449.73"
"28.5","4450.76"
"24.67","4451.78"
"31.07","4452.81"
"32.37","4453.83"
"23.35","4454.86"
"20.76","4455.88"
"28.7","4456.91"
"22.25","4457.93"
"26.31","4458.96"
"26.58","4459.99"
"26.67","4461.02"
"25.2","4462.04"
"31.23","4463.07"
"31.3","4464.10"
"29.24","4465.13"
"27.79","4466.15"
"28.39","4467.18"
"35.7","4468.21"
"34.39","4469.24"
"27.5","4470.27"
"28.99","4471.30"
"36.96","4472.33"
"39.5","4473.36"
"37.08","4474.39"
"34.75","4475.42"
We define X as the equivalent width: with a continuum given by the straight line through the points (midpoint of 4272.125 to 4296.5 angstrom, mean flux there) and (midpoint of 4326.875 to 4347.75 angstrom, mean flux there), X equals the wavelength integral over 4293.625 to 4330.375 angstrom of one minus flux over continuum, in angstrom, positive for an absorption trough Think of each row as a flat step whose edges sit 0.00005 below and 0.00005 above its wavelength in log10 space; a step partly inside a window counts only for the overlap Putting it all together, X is 4.8 angstrom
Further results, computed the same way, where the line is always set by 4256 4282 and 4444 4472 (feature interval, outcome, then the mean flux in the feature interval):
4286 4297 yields 1.8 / 18.5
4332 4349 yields -4.3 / 30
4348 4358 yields 0.4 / 23.6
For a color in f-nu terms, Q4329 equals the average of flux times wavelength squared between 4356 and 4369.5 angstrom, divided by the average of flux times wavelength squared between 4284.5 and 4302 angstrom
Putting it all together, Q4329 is 1.68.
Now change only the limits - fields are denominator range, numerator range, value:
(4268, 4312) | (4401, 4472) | 1.59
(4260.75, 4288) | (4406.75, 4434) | 1.42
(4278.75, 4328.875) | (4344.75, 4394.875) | 1.22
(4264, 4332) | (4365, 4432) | 1.29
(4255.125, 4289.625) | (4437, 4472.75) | 1.51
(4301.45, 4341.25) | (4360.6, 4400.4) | 1.08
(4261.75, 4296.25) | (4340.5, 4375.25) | 1.37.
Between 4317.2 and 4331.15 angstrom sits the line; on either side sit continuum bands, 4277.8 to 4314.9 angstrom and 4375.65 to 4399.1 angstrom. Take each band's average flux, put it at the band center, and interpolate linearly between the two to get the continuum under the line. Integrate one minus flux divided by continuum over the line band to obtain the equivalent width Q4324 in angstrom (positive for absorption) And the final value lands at -3.3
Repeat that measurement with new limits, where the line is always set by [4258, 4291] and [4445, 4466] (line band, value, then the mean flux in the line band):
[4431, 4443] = -1.5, 30.6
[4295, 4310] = 2.7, 18.1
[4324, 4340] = -3.3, 28.1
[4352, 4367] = -2.0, 27.5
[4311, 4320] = -2.2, 28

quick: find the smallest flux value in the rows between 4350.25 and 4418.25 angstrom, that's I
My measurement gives 12.32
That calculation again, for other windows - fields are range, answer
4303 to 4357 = 11.29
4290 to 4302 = 12.58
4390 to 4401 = 24.19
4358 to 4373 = 20.42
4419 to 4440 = 21.36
